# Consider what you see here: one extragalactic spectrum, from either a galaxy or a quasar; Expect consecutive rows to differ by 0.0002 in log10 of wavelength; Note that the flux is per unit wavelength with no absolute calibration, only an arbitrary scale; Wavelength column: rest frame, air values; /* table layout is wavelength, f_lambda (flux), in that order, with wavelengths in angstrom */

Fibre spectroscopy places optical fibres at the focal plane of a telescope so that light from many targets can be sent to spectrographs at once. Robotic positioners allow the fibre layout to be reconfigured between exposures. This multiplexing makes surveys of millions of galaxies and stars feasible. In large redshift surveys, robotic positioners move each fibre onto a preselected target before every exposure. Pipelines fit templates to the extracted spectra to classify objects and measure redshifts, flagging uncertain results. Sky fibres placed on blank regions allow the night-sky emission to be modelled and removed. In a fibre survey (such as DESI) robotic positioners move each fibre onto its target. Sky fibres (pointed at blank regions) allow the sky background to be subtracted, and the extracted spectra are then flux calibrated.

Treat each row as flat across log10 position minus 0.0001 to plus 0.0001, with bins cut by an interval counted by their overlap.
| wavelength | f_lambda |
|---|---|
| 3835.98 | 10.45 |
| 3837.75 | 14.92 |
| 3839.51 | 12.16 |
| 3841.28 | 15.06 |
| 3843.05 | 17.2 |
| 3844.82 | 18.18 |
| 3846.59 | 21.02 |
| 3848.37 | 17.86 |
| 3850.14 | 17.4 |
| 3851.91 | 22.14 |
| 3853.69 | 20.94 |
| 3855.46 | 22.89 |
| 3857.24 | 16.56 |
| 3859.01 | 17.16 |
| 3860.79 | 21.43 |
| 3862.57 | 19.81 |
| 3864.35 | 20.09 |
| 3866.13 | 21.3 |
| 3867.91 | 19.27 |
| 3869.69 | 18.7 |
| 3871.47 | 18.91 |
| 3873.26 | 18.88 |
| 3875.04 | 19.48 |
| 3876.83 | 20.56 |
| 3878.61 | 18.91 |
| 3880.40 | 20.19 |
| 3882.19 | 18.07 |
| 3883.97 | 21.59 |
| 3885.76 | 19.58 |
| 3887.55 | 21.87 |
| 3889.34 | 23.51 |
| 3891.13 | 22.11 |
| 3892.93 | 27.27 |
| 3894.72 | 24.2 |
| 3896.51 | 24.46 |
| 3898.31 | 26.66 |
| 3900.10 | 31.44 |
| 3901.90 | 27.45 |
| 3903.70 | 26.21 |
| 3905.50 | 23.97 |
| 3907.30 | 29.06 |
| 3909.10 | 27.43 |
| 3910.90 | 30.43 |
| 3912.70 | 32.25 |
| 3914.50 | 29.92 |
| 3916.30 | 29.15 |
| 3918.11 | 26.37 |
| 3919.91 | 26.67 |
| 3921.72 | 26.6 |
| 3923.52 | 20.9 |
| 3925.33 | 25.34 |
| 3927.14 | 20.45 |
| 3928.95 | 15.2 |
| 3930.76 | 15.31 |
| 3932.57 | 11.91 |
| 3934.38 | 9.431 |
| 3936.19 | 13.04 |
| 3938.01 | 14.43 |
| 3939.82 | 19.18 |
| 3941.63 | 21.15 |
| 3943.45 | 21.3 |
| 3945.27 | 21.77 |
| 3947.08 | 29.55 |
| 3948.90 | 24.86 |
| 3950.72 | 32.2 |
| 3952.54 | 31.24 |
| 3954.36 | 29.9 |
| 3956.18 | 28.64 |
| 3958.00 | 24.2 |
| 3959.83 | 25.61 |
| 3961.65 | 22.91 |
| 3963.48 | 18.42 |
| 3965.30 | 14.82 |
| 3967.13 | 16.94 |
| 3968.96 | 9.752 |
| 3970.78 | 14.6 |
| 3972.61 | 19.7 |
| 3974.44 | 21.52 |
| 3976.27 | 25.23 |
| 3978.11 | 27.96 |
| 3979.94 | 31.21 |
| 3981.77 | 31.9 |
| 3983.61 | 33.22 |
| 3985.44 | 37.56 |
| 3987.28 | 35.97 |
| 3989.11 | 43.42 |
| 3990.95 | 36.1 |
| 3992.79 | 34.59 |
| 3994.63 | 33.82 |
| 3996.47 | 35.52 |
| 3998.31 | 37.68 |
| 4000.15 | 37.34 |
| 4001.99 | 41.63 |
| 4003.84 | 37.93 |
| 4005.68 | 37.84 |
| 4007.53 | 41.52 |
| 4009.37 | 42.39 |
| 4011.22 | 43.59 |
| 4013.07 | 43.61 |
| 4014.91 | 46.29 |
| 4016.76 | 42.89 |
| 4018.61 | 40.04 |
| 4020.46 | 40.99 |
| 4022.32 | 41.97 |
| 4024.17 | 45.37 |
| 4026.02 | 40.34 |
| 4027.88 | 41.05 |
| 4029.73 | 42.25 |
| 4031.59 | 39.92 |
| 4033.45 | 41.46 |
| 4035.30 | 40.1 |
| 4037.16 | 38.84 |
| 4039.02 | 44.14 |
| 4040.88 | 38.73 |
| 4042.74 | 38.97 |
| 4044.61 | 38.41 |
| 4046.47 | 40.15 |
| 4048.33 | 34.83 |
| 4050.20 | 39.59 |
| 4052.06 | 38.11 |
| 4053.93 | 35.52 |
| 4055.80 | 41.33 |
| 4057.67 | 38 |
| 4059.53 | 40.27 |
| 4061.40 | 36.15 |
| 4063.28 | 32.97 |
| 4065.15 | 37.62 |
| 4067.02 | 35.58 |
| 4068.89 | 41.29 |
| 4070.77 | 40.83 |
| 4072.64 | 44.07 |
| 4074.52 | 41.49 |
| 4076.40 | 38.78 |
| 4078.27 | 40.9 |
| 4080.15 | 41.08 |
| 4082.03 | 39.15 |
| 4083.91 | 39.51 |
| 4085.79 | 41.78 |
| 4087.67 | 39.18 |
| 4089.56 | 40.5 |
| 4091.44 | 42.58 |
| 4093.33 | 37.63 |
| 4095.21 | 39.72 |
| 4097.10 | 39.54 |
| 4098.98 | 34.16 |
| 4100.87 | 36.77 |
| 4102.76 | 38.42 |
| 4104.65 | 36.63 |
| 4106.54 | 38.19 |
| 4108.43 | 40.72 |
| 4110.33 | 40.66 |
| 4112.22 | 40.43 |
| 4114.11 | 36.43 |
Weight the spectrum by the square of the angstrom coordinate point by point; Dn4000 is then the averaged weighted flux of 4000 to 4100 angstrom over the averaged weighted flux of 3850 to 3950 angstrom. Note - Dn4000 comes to 2.0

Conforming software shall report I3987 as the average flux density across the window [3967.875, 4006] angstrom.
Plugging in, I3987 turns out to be 31.5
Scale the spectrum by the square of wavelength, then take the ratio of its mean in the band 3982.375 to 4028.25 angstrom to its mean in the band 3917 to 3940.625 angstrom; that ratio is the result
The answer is 2.2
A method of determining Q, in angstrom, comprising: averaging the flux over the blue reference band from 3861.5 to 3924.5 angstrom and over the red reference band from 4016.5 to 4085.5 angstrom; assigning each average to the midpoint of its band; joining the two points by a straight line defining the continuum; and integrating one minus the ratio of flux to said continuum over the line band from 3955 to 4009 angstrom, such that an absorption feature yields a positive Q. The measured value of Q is 5.5 angstrom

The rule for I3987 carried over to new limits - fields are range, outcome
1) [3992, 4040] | 40.5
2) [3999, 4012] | 40.2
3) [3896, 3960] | 24.2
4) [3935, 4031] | 31.3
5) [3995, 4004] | 37.8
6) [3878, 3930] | 24.7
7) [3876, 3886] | 19.8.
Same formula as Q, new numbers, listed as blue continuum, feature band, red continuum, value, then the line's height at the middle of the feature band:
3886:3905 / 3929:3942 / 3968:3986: 5.4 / 25.1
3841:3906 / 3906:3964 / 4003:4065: 9.5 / 28.5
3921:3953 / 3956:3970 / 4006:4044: 3.6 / 26.8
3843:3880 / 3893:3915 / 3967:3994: -4.9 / 22.7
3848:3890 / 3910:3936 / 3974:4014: 3.9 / 26.9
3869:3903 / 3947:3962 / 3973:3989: 0.4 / 28.5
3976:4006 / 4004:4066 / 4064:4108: -4.9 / 37.2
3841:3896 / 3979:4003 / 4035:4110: -3.5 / 31.5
